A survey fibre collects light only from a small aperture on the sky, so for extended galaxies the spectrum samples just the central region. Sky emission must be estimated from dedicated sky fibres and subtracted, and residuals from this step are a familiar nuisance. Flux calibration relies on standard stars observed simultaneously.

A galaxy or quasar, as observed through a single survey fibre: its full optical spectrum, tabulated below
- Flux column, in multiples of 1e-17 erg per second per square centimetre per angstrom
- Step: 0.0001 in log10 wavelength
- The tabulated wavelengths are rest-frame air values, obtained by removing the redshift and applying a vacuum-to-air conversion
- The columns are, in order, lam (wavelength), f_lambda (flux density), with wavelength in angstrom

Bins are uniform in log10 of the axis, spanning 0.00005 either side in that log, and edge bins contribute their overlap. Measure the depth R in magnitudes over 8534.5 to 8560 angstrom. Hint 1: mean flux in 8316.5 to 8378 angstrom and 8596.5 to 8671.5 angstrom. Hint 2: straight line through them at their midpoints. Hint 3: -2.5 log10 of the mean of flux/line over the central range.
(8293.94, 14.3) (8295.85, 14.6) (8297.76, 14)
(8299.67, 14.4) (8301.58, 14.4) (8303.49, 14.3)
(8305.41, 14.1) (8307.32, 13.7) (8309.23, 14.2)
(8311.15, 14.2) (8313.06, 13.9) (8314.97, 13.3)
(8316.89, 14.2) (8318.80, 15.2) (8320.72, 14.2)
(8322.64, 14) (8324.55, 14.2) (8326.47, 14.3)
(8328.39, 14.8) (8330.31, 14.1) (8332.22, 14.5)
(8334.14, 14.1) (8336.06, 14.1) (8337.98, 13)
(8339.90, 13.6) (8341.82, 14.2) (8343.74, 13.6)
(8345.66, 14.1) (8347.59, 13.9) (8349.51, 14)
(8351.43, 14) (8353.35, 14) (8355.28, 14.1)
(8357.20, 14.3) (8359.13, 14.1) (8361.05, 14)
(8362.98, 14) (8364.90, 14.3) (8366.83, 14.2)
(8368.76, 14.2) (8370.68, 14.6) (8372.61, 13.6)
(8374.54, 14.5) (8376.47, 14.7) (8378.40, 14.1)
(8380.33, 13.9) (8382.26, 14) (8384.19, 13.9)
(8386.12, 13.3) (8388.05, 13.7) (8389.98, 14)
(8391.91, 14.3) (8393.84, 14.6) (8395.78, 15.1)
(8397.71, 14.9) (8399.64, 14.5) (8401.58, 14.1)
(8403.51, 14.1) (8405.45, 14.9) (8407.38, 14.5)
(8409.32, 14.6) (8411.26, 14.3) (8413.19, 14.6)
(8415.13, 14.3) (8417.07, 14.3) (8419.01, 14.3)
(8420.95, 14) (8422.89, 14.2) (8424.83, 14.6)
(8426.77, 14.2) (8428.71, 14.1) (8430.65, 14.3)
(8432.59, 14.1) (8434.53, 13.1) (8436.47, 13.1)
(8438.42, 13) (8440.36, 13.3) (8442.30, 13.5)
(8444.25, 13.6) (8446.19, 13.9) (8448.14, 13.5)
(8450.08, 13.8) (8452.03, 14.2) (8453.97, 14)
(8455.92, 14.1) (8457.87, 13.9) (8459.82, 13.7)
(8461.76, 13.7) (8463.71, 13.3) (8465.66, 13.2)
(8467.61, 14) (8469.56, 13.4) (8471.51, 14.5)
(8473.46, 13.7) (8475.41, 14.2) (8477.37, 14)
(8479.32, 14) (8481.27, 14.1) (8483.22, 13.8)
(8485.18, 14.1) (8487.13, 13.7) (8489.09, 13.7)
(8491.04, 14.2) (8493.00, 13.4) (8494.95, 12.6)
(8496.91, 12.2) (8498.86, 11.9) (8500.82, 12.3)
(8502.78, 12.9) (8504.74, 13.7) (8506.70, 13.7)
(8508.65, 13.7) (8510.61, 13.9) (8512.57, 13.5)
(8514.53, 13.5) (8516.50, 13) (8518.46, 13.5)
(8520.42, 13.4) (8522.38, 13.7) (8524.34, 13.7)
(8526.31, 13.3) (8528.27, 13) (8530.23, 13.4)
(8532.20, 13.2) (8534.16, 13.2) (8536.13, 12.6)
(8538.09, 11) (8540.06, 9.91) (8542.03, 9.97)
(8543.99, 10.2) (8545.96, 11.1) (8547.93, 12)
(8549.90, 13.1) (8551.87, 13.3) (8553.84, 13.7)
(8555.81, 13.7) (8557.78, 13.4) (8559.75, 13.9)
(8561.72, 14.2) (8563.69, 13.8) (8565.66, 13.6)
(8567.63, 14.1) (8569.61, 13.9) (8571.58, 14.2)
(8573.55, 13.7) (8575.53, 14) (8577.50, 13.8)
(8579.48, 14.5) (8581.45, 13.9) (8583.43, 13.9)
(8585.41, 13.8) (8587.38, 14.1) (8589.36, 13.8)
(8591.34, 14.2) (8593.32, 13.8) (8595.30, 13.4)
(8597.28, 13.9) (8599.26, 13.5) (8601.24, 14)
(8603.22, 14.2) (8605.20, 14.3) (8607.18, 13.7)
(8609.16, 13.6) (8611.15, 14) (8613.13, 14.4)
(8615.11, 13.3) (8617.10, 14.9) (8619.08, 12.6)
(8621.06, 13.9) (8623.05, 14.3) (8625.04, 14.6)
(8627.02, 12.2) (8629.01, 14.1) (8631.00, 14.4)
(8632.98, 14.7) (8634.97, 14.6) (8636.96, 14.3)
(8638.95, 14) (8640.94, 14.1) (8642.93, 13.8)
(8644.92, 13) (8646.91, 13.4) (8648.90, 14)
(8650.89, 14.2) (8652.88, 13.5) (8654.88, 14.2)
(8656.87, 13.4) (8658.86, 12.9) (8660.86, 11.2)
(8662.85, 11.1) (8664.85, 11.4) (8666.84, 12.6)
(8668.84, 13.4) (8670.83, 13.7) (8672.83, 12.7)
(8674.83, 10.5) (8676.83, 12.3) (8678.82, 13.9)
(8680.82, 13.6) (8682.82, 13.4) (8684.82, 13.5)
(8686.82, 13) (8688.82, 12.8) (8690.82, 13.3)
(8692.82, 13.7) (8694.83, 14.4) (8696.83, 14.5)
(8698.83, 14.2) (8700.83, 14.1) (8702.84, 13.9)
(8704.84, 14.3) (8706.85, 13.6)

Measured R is 0.14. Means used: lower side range 14.1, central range 12.1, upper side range 13.6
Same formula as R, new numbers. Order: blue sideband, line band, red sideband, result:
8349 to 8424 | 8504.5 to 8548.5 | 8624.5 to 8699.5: 0.09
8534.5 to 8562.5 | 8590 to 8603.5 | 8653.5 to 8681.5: -0.12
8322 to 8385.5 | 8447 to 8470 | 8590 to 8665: 0.02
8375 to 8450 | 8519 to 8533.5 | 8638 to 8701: 0.03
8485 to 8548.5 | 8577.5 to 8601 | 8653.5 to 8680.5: -0.10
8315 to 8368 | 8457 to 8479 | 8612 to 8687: 0.00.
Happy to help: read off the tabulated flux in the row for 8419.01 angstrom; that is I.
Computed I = 14.3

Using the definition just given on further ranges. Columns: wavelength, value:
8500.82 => 12.3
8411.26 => 14.3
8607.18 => 13.7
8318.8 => 15.2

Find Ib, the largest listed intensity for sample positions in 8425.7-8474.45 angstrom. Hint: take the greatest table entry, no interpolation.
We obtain 14.5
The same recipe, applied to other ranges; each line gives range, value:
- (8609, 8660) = 14.9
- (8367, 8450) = 15.1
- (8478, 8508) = 14.2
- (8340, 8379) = 14.7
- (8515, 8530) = 13.7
